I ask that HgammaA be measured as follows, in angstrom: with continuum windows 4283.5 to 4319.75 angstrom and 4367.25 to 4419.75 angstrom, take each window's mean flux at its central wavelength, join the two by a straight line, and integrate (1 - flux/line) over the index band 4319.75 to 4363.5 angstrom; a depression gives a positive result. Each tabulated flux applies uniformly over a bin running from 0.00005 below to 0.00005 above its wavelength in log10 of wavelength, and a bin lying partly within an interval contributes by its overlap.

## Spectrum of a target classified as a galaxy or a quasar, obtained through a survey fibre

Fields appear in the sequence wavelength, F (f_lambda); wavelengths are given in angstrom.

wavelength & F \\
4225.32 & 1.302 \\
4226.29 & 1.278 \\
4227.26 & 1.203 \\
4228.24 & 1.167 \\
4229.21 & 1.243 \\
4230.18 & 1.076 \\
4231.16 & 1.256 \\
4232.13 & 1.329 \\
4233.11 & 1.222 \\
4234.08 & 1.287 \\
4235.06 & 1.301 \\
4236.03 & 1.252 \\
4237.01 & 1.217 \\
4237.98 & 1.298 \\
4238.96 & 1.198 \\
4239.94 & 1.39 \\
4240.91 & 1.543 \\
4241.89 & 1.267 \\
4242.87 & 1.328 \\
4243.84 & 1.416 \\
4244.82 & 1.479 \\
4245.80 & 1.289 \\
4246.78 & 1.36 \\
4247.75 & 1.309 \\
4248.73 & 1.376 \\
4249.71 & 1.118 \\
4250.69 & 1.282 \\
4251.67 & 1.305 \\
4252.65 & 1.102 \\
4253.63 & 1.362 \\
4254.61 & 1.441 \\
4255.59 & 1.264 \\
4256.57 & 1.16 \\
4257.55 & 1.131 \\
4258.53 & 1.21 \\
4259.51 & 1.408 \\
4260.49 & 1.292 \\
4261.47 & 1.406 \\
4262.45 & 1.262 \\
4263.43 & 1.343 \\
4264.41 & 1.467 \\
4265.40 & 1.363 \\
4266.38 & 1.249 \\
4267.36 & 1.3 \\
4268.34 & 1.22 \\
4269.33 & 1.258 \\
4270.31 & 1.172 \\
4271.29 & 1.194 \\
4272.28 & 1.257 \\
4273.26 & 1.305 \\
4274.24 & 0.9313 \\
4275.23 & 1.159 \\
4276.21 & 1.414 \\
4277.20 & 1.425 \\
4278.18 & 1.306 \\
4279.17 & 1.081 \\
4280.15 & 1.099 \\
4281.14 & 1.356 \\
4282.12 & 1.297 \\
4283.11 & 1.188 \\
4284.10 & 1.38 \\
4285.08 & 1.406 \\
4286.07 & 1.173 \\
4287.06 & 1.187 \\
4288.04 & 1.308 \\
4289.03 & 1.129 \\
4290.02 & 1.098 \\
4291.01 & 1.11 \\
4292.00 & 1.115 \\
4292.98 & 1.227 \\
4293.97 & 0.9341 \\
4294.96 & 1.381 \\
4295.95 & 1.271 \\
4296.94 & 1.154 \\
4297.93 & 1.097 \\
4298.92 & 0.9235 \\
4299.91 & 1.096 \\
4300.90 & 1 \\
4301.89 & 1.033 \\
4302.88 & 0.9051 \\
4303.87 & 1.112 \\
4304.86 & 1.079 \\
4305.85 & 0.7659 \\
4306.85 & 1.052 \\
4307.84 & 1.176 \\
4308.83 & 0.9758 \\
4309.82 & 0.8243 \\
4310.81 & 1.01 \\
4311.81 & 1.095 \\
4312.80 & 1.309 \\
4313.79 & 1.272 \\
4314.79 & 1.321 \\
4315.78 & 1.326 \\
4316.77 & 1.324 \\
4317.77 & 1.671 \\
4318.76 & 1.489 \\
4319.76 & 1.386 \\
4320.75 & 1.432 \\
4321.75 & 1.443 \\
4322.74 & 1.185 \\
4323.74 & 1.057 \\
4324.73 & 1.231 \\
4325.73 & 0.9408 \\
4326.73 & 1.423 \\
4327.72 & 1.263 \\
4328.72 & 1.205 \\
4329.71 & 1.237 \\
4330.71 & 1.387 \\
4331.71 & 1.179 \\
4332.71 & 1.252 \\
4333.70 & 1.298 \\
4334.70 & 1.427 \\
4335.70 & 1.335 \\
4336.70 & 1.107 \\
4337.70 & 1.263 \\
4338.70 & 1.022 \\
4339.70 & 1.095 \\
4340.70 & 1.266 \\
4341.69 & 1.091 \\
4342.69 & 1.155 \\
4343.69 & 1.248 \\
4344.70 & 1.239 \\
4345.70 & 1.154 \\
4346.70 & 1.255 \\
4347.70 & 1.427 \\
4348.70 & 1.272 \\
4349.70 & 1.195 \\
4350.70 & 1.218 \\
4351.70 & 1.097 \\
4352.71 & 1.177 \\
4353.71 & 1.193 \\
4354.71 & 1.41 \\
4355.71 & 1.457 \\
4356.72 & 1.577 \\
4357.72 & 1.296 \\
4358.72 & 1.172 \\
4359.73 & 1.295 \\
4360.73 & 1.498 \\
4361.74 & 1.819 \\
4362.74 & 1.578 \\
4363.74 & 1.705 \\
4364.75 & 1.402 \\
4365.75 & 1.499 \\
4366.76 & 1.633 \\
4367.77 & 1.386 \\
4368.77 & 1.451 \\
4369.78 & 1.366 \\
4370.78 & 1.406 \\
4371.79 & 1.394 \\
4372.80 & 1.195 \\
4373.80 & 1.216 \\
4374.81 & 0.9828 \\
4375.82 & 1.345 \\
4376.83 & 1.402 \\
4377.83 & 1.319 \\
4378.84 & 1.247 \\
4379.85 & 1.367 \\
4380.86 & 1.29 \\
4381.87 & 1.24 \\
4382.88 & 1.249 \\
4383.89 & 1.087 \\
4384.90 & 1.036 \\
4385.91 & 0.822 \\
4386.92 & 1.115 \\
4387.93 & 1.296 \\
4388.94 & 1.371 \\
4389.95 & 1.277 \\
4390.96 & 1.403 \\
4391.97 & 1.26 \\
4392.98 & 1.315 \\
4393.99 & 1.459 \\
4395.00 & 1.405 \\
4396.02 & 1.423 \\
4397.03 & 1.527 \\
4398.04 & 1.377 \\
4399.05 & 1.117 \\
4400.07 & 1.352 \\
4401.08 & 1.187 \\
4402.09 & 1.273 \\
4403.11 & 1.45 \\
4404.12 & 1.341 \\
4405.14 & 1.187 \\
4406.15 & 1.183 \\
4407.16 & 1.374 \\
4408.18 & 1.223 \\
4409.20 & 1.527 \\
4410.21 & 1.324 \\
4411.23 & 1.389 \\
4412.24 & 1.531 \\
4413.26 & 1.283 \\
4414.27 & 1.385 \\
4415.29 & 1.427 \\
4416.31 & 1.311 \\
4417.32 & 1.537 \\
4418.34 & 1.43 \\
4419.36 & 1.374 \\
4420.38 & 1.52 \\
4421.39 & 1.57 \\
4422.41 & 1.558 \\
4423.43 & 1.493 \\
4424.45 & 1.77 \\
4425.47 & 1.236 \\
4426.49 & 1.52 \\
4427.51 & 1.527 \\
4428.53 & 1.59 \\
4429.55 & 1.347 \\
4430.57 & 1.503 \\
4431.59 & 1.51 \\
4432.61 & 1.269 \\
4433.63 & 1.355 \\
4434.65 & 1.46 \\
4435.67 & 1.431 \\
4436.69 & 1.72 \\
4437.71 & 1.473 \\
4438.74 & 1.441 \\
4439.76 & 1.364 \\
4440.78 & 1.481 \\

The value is -1.9 angstrom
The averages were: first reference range 1.16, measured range 1.28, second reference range 1.31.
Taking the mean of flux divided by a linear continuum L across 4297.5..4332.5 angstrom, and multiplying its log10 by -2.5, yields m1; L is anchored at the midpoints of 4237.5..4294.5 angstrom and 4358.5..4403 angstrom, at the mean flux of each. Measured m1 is 0.102 mag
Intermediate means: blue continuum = 1.27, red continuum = 1.33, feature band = 1.18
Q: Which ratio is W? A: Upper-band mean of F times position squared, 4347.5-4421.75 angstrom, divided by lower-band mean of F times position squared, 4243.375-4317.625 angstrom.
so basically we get 1.2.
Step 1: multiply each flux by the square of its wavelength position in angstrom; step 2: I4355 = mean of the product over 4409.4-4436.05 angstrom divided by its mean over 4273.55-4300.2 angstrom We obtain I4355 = 1.3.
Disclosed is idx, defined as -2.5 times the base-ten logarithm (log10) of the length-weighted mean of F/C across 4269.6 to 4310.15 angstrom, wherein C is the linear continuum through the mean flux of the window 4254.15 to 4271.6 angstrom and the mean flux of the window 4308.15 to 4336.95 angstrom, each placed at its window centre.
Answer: 0.11 mag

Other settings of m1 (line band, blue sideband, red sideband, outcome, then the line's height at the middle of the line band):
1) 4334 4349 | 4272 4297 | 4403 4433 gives 0.07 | 1.31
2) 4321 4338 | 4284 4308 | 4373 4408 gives -0.07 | 1.17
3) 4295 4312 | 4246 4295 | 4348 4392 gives 0.22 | 1.27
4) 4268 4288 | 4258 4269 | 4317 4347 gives 0.05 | 1.31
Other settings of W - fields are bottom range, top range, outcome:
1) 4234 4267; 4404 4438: 1.18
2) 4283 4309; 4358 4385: 1.25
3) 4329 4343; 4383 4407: 1.07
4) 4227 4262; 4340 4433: 1.12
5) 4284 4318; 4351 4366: 1.27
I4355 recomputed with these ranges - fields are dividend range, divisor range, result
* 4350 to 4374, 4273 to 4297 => 1.19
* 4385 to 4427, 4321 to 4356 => 1.14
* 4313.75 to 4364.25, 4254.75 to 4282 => 1.06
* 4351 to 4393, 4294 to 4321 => 1.18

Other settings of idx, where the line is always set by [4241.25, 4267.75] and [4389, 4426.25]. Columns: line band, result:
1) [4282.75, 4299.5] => 0.13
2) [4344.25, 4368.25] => -0.01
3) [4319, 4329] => 0.07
